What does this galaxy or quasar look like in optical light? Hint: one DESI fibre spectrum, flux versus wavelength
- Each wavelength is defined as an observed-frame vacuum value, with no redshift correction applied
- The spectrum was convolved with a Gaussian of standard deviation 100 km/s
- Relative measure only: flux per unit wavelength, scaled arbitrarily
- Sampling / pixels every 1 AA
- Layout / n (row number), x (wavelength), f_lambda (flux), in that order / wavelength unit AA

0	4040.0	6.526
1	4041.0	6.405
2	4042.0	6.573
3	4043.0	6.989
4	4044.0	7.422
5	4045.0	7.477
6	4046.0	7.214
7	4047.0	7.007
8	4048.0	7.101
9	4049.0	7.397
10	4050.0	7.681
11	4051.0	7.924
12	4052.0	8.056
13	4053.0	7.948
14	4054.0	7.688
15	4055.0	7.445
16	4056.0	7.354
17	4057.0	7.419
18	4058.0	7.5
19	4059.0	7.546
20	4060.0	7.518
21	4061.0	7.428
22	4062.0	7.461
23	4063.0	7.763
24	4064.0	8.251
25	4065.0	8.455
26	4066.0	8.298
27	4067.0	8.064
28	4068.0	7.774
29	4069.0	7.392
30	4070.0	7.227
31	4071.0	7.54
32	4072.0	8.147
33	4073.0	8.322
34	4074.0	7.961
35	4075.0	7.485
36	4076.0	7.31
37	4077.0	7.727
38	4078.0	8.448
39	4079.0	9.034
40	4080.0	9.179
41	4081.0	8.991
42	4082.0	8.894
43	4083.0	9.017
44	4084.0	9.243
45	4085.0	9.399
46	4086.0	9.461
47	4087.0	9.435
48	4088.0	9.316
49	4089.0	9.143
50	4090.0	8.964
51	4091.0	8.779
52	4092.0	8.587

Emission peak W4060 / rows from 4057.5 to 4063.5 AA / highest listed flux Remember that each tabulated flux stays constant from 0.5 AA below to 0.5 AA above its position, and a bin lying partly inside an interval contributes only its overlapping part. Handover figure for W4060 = 7.763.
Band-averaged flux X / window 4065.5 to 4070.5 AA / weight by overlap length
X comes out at 7.75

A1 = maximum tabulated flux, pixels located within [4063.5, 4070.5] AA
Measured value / 8.455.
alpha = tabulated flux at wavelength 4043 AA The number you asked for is 6.989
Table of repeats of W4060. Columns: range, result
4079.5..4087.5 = 9.461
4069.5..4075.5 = 8.322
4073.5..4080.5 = 9.179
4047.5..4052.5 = 8.056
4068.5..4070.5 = 7.392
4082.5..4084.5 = 9.243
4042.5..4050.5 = 7.681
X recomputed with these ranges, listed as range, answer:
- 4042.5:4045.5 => 7.3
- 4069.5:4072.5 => 7.64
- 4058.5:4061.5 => 7.5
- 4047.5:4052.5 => 7.63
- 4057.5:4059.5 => 7.52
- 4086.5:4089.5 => 9.3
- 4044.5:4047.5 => 7.23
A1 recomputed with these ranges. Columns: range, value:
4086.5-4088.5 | 9.435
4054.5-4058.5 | 7.5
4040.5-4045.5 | 7.477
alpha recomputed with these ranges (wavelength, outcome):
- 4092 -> 8.587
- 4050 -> 7.681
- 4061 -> 7.428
